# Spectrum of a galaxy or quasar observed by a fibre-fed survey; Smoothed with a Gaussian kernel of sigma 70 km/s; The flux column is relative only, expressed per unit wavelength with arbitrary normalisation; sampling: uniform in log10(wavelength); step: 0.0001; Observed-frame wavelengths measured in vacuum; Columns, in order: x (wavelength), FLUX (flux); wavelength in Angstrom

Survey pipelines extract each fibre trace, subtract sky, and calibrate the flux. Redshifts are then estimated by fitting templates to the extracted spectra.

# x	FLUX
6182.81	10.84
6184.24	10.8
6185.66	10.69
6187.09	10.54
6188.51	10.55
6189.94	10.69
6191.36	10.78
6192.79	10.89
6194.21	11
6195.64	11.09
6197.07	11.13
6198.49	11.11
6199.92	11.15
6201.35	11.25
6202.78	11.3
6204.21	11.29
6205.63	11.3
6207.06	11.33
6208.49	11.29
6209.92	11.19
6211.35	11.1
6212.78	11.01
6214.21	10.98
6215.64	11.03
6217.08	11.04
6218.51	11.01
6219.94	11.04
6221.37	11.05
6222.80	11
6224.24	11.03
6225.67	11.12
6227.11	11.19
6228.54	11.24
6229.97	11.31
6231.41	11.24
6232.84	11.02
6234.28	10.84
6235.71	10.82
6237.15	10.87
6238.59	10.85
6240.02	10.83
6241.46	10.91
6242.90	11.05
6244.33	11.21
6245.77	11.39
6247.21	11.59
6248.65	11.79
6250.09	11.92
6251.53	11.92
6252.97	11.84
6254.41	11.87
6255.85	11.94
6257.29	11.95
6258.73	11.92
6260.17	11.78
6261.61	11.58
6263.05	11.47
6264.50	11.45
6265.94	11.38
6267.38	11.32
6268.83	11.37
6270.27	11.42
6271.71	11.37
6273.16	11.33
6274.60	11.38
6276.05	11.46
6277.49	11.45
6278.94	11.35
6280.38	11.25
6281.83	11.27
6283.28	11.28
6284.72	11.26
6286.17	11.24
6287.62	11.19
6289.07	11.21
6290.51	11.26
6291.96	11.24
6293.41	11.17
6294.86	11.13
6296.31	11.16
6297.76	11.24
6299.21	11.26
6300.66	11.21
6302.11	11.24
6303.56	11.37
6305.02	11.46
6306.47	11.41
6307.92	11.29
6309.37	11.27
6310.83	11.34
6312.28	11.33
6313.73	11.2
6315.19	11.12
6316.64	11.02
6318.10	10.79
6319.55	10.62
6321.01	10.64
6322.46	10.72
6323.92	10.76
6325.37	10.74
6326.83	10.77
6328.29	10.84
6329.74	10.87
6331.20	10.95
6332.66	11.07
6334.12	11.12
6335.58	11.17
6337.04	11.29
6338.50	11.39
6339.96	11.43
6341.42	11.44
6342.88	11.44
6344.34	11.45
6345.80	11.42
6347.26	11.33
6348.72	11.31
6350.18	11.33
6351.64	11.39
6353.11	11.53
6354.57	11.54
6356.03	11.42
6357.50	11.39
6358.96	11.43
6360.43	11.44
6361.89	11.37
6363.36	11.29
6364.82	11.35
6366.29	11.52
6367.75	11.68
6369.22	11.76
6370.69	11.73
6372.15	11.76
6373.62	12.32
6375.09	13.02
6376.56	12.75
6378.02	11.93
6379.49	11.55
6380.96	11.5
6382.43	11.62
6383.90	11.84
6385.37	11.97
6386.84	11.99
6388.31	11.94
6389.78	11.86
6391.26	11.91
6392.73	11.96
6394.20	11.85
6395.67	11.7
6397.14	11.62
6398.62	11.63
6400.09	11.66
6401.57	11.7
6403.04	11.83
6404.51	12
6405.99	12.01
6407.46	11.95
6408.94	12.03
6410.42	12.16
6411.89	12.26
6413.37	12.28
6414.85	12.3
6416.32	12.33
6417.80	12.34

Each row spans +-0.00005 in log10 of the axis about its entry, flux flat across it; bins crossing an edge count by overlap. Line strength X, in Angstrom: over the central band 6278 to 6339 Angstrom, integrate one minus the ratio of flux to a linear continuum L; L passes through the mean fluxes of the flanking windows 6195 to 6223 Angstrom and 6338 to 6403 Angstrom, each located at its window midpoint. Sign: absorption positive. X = 1.8 Angstrom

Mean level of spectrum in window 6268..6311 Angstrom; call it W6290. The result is 11.3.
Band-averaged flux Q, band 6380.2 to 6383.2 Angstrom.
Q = 11.6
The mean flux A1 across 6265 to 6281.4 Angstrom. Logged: 11.4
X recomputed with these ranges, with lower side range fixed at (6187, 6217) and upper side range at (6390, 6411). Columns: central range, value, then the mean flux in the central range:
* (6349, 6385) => 0.1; 11.7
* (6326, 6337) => 0.6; 11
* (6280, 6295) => 0.2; 11.2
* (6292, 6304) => 0.2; 11.2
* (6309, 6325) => 0.8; 11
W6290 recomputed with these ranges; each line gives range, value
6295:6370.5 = 11.2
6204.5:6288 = 11.3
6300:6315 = 11.3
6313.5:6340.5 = 11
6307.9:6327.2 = 11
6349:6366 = 11.4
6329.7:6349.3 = 11.3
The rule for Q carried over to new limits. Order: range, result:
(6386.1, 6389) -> 12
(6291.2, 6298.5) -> 11.2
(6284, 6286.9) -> 11.2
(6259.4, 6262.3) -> 11.7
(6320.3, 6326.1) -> 10.7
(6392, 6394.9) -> 11.9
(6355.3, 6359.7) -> 11.4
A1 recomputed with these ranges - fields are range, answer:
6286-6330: 11.1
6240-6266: 11.6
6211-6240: 11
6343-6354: 11.4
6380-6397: 11.8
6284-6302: 11.2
